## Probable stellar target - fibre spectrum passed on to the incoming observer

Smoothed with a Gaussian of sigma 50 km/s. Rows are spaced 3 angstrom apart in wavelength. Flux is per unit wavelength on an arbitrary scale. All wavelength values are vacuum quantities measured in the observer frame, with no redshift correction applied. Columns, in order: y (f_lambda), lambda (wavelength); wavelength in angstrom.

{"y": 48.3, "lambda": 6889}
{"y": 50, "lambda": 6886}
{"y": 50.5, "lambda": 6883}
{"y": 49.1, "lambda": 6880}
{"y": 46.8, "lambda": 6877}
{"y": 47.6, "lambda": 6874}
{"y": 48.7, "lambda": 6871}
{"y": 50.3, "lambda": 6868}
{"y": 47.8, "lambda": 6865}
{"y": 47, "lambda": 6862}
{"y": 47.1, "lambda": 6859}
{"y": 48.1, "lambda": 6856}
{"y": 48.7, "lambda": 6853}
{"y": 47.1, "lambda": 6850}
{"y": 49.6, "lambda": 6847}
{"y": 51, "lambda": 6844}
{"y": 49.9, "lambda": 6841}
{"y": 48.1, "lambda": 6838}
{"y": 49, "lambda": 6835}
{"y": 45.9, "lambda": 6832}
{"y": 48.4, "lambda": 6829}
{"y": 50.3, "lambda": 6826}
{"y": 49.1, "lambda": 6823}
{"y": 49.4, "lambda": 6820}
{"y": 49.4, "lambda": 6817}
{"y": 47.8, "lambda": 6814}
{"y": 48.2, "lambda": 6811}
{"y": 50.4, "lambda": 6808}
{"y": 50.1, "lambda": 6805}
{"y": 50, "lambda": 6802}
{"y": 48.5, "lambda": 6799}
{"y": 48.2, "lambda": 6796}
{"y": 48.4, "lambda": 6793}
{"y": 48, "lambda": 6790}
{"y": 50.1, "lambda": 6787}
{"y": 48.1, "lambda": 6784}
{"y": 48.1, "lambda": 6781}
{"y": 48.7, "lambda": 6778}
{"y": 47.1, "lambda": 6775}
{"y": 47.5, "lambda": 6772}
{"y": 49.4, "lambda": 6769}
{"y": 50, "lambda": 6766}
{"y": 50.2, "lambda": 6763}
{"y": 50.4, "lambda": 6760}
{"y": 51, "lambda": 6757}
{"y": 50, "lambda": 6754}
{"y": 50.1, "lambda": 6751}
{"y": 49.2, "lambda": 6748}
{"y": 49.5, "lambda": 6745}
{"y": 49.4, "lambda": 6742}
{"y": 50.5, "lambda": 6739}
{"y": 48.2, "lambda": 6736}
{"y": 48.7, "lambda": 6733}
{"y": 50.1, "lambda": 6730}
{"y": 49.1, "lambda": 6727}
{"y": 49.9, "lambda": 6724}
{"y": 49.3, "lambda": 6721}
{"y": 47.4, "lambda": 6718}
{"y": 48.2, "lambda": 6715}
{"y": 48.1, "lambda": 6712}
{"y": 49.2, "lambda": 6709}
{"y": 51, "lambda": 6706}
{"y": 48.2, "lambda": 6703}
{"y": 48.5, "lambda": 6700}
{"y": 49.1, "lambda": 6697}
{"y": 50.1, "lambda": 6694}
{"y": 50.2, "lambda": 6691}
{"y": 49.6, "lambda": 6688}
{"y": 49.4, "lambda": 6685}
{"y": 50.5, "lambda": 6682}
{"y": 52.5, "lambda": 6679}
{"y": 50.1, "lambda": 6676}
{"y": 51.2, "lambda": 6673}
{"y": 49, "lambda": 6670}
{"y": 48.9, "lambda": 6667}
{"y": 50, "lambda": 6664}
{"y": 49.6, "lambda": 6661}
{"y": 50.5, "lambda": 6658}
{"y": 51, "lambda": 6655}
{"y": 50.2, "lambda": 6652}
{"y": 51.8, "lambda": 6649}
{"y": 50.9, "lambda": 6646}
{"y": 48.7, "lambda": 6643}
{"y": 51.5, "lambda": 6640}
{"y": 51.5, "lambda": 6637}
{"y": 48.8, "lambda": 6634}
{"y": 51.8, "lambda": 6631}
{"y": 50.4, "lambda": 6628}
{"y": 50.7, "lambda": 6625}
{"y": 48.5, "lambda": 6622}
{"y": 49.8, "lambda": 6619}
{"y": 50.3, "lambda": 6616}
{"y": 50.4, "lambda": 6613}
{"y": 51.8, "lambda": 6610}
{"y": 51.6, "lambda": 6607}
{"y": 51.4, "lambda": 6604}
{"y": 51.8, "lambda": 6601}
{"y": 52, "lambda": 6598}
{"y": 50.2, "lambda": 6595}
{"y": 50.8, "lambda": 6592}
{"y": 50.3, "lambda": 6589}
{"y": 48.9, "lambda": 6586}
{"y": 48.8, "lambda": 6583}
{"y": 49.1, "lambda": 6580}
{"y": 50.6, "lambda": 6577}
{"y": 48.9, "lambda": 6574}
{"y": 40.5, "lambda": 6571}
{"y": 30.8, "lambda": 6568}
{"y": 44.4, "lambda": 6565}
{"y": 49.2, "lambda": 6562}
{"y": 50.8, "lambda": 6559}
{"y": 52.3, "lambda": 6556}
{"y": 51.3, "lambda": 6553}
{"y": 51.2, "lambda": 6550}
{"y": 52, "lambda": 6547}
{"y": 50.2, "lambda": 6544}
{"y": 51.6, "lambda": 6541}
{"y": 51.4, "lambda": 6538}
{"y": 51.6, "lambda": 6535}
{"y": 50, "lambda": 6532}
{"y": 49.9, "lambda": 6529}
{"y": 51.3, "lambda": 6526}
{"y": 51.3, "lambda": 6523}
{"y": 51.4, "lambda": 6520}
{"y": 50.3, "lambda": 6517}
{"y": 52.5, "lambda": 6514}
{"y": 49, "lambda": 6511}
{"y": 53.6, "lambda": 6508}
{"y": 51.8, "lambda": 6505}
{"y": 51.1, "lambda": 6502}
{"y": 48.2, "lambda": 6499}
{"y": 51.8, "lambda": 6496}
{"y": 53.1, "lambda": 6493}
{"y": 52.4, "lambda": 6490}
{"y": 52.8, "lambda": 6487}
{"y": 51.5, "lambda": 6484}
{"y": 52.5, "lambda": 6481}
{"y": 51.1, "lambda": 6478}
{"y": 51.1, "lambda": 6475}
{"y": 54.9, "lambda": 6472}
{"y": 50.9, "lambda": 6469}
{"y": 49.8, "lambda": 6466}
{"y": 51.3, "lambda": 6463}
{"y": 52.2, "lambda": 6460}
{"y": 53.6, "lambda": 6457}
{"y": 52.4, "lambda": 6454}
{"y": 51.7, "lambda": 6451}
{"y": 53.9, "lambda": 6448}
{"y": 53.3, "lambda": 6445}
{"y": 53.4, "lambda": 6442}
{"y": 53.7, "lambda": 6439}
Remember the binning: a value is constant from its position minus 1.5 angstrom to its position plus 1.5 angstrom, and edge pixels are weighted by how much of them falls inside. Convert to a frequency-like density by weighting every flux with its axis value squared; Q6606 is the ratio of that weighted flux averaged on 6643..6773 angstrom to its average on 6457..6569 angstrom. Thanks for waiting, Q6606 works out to 1.0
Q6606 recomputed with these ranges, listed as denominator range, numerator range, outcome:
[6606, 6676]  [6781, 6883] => 1.02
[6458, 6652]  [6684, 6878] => 1.04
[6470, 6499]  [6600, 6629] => 1.01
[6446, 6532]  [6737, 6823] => 1.04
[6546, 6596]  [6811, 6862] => 1.09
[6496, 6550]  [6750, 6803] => 1.04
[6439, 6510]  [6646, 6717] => 1.02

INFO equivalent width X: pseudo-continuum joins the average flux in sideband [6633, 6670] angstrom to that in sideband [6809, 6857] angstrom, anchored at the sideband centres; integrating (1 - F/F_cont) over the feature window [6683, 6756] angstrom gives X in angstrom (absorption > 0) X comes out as 0.6 angstrom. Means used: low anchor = 50.3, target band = 49.3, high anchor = 48.8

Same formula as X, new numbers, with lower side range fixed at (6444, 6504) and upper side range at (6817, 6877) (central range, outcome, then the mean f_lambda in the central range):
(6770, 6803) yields 0.5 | 48.4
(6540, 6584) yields 2.7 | 48.1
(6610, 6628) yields 0.2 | 50.1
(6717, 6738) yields 0.3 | 49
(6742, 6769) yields -0.3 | 50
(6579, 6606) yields 0.2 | 50.4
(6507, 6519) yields 0.1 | 51.3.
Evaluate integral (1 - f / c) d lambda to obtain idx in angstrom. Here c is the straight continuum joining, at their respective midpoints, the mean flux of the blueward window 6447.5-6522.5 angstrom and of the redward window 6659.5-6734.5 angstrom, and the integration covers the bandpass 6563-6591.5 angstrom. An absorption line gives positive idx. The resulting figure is 2.7 angstrom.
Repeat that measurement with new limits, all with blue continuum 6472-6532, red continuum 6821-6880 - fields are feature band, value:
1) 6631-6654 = -0.2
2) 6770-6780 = 0.3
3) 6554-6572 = 2.1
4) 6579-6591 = 0.3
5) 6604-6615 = -0.2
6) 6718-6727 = 0.1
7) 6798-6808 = -0.2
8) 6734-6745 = 0.0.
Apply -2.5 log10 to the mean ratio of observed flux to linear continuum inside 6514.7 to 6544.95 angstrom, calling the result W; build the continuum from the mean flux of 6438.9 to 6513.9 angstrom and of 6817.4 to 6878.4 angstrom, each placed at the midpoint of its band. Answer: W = 0.01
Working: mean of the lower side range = 52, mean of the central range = 51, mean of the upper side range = 48.5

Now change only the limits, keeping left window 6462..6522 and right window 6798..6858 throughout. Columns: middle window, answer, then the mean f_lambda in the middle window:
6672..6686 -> -0.01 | 50.8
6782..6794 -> 0.01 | 48.6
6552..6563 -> 0.00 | 51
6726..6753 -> 0.00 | 49.4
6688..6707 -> 0.01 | 49.5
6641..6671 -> 0.00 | 50.1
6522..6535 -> 0.01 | 50.7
